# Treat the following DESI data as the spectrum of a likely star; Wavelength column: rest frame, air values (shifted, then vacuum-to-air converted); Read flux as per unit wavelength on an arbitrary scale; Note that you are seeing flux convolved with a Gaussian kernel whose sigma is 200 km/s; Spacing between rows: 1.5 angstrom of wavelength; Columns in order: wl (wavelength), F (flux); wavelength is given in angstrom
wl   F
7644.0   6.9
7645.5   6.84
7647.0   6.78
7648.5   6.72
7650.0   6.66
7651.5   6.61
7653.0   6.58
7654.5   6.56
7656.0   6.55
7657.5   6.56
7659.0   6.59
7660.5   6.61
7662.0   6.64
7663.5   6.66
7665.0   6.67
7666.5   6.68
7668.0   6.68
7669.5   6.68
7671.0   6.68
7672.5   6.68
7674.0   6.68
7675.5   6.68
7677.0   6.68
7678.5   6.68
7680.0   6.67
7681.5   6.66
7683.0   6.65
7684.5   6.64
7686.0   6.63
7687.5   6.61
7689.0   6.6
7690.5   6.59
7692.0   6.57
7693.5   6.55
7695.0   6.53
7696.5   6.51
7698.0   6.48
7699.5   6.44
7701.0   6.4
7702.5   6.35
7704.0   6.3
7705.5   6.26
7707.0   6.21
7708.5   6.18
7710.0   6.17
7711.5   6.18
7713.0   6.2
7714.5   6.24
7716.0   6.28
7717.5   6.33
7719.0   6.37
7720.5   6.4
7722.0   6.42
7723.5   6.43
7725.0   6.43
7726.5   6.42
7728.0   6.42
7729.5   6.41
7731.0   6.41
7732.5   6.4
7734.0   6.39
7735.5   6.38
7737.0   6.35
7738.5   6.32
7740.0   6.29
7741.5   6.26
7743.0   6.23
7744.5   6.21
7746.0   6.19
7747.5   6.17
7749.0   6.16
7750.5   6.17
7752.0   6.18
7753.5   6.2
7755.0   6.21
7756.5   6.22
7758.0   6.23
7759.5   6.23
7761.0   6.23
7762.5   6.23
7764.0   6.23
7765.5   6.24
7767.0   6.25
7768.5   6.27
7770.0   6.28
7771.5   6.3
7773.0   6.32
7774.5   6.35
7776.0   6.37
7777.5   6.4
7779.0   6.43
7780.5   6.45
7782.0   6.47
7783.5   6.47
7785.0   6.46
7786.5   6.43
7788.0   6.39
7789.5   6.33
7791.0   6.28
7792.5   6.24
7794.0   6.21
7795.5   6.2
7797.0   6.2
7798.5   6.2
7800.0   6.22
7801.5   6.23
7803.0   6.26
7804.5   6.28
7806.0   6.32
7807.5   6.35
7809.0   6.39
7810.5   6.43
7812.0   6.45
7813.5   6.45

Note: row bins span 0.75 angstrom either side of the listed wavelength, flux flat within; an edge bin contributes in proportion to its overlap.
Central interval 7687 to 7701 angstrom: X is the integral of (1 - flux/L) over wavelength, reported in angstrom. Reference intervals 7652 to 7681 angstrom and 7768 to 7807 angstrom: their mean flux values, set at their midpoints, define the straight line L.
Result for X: 0.1 angstrom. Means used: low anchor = 6.64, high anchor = 6.32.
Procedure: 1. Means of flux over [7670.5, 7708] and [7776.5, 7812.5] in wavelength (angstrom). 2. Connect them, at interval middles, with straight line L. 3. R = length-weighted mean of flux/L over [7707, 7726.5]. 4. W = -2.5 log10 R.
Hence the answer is 0.03 mag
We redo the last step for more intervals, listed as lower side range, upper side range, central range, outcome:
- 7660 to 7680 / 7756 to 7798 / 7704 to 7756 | 0.03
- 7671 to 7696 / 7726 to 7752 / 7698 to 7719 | 0.03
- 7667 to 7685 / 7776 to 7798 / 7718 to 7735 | 0.02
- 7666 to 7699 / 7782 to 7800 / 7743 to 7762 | 0.04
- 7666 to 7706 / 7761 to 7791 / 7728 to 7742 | 0.02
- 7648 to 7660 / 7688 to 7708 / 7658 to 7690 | -0.02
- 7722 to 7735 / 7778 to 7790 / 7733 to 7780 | 0.03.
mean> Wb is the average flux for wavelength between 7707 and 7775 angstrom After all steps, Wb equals 6.28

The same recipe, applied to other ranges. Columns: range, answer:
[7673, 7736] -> 6.45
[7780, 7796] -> 6.36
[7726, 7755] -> 6.29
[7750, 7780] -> 6.27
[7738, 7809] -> 6.28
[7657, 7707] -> 6.58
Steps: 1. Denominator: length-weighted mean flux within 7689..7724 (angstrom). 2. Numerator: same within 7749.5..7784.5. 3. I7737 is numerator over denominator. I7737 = 0.99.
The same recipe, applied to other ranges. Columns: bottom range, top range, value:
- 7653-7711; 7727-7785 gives 0.96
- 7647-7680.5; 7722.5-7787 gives 0.95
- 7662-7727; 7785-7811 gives 0.97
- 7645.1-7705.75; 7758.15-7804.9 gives 0.95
